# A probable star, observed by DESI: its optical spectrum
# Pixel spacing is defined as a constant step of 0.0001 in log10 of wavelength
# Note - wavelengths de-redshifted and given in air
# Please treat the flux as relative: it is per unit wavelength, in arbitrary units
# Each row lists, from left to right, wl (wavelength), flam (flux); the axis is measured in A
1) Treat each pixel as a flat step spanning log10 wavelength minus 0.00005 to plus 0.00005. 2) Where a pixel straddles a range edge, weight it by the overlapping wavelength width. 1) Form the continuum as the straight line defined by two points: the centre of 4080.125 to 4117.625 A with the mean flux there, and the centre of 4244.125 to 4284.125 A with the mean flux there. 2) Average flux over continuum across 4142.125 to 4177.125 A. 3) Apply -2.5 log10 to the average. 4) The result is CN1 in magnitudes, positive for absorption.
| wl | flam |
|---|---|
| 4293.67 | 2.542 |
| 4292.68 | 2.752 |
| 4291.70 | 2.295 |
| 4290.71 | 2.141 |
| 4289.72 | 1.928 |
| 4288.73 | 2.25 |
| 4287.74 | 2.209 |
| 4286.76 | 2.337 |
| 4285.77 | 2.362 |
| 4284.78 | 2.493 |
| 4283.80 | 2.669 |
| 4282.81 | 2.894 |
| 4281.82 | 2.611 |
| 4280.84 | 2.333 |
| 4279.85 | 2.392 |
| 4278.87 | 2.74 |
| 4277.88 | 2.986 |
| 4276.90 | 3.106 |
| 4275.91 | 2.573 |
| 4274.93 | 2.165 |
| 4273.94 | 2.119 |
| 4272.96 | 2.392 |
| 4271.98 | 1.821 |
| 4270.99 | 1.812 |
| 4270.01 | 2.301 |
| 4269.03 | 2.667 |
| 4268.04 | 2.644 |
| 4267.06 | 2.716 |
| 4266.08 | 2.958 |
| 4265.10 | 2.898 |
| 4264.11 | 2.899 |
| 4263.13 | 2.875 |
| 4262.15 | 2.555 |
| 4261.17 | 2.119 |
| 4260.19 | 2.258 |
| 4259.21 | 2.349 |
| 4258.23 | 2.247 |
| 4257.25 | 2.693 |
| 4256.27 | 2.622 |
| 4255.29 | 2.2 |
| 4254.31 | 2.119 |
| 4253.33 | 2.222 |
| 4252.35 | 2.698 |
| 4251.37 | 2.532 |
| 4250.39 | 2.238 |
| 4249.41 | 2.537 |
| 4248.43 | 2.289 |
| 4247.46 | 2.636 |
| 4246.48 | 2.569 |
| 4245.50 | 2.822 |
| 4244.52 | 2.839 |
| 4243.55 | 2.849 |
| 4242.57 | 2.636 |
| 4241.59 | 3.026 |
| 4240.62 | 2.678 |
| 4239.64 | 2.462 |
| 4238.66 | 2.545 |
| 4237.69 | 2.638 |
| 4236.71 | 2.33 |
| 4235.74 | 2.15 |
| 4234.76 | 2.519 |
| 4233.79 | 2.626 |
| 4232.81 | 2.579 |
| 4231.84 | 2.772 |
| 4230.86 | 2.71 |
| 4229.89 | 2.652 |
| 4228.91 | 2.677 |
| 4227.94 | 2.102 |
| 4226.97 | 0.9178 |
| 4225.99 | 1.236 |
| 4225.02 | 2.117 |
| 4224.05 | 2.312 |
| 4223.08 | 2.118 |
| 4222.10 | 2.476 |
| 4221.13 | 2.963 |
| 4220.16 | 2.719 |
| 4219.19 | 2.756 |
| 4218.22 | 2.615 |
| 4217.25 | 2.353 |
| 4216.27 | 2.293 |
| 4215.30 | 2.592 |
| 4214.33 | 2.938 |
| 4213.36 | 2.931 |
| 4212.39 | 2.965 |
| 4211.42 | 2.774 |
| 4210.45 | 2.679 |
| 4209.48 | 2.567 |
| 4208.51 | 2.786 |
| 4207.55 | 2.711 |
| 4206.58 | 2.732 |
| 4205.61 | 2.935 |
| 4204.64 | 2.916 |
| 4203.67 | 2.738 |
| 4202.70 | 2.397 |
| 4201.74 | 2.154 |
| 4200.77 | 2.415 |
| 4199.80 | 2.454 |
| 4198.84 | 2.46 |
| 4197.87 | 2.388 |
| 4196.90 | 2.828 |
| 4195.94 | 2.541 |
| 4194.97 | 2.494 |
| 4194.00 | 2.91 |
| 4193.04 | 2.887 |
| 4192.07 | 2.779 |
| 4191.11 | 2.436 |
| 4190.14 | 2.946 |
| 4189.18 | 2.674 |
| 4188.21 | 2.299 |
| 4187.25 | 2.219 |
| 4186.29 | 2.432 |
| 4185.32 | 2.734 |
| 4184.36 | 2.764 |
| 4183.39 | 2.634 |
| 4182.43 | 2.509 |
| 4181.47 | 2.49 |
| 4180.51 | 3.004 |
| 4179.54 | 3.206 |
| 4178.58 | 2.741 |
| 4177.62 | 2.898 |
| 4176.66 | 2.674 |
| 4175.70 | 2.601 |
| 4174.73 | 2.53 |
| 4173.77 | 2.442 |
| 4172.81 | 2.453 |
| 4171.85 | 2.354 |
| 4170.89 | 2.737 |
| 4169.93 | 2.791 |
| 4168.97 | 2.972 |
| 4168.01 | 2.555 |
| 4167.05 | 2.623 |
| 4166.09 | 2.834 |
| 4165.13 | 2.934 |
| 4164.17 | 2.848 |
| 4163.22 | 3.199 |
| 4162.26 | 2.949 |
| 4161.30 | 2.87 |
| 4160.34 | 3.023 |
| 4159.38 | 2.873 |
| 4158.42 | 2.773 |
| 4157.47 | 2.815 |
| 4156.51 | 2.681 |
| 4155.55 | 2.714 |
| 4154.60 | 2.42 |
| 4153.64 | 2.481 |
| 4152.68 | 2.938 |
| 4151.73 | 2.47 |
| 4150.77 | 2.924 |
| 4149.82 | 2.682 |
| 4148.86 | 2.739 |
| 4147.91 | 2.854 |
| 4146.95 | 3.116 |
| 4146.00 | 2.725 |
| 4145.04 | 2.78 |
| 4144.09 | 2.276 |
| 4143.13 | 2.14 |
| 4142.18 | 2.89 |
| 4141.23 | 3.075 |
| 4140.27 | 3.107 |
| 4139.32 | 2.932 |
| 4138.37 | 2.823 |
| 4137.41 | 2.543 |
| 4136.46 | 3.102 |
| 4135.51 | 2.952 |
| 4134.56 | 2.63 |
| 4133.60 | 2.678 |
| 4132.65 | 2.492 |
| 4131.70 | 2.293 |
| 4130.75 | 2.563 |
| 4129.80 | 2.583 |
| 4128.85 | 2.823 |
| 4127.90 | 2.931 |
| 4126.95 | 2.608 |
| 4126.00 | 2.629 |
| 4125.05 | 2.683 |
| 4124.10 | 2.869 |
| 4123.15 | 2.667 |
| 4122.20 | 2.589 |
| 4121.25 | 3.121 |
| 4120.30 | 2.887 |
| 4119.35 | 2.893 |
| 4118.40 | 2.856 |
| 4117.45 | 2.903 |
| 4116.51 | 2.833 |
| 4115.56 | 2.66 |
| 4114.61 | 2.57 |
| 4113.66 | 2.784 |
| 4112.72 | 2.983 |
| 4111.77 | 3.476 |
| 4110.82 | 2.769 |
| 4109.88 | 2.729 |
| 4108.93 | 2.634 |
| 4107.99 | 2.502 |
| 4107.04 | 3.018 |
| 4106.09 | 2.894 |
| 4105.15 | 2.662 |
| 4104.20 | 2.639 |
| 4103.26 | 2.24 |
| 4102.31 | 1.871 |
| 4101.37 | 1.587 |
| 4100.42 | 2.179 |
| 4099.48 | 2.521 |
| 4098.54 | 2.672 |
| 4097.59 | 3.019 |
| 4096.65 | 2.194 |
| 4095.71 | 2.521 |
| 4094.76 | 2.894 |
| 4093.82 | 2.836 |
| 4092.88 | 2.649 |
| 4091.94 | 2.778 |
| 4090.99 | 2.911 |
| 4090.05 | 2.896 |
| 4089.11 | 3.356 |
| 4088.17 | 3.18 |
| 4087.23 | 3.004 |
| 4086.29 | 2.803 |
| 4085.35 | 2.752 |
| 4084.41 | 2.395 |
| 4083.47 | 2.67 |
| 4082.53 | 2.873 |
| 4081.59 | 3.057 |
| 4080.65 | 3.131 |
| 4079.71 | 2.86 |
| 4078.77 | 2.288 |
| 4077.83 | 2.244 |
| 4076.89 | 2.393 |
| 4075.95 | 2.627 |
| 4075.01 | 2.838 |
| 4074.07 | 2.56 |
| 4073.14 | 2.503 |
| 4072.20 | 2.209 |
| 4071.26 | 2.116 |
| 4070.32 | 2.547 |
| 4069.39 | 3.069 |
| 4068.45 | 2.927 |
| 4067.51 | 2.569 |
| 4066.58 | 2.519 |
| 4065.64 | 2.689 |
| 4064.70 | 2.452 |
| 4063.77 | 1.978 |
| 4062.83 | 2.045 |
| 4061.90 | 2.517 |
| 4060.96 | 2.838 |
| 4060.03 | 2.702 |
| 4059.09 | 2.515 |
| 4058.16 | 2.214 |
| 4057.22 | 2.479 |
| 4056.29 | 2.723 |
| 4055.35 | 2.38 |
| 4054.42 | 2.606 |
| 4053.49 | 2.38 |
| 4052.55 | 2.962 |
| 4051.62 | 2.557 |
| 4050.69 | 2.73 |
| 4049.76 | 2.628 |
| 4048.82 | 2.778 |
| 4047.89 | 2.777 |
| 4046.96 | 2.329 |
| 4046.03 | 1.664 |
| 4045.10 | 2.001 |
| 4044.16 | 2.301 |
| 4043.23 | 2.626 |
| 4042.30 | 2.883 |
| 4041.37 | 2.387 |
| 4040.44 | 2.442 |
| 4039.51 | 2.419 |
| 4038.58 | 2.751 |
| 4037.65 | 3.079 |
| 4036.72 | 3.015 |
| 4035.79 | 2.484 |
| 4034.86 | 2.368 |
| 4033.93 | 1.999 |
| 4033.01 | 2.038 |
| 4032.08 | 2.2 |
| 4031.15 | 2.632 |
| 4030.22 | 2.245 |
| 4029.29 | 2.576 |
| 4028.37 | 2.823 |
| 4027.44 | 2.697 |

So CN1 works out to -0.03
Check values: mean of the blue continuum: 2.73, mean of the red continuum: 2.51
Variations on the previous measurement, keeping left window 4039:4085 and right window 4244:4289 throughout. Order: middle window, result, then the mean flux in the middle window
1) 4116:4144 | -0.09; 2.75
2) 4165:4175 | -0.06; 2.65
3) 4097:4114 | -0.04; 2.62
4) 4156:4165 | -0.15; 2.89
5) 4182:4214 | -0.05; 2.64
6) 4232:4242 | -0.02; 2.56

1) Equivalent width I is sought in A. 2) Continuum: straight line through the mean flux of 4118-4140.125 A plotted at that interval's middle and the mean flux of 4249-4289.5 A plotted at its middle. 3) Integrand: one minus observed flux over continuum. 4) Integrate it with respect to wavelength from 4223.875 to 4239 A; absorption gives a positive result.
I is 1.5 A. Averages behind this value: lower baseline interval 2.75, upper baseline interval 2.47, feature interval 2.3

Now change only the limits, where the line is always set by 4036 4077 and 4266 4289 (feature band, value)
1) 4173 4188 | -0.9 A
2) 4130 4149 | -1.6 A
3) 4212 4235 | 0.4 A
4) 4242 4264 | -0.2 A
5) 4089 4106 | -0.3 A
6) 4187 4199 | -0.6 A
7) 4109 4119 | -1.3 A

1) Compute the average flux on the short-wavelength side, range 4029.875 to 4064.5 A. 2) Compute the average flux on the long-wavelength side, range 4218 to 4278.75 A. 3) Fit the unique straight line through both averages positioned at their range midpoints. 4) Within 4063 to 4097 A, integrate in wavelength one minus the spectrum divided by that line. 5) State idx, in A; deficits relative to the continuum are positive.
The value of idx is -2.6 A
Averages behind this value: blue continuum 2.48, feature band 2.67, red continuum 2.48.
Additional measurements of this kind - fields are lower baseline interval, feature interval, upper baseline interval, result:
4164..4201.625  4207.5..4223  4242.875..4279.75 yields -0.52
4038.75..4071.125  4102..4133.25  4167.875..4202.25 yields -1.86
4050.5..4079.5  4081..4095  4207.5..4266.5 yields -1.94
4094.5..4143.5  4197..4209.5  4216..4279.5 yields -0.22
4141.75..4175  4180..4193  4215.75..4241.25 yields -0.12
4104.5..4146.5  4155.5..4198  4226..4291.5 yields -1.04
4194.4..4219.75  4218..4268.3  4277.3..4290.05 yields 1.37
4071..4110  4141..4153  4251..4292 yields -0.69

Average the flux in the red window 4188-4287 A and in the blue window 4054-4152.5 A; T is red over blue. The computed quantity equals 0.9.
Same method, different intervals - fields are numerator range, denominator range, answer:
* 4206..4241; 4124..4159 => 0.92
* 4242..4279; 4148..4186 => 0.92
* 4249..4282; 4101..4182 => 0.91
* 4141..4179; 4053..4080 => 1.09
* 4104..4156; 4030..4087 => 1.08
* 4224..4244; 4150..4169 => 0.86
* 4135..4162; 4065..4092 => 1.02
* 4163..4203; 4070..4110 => 1.01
